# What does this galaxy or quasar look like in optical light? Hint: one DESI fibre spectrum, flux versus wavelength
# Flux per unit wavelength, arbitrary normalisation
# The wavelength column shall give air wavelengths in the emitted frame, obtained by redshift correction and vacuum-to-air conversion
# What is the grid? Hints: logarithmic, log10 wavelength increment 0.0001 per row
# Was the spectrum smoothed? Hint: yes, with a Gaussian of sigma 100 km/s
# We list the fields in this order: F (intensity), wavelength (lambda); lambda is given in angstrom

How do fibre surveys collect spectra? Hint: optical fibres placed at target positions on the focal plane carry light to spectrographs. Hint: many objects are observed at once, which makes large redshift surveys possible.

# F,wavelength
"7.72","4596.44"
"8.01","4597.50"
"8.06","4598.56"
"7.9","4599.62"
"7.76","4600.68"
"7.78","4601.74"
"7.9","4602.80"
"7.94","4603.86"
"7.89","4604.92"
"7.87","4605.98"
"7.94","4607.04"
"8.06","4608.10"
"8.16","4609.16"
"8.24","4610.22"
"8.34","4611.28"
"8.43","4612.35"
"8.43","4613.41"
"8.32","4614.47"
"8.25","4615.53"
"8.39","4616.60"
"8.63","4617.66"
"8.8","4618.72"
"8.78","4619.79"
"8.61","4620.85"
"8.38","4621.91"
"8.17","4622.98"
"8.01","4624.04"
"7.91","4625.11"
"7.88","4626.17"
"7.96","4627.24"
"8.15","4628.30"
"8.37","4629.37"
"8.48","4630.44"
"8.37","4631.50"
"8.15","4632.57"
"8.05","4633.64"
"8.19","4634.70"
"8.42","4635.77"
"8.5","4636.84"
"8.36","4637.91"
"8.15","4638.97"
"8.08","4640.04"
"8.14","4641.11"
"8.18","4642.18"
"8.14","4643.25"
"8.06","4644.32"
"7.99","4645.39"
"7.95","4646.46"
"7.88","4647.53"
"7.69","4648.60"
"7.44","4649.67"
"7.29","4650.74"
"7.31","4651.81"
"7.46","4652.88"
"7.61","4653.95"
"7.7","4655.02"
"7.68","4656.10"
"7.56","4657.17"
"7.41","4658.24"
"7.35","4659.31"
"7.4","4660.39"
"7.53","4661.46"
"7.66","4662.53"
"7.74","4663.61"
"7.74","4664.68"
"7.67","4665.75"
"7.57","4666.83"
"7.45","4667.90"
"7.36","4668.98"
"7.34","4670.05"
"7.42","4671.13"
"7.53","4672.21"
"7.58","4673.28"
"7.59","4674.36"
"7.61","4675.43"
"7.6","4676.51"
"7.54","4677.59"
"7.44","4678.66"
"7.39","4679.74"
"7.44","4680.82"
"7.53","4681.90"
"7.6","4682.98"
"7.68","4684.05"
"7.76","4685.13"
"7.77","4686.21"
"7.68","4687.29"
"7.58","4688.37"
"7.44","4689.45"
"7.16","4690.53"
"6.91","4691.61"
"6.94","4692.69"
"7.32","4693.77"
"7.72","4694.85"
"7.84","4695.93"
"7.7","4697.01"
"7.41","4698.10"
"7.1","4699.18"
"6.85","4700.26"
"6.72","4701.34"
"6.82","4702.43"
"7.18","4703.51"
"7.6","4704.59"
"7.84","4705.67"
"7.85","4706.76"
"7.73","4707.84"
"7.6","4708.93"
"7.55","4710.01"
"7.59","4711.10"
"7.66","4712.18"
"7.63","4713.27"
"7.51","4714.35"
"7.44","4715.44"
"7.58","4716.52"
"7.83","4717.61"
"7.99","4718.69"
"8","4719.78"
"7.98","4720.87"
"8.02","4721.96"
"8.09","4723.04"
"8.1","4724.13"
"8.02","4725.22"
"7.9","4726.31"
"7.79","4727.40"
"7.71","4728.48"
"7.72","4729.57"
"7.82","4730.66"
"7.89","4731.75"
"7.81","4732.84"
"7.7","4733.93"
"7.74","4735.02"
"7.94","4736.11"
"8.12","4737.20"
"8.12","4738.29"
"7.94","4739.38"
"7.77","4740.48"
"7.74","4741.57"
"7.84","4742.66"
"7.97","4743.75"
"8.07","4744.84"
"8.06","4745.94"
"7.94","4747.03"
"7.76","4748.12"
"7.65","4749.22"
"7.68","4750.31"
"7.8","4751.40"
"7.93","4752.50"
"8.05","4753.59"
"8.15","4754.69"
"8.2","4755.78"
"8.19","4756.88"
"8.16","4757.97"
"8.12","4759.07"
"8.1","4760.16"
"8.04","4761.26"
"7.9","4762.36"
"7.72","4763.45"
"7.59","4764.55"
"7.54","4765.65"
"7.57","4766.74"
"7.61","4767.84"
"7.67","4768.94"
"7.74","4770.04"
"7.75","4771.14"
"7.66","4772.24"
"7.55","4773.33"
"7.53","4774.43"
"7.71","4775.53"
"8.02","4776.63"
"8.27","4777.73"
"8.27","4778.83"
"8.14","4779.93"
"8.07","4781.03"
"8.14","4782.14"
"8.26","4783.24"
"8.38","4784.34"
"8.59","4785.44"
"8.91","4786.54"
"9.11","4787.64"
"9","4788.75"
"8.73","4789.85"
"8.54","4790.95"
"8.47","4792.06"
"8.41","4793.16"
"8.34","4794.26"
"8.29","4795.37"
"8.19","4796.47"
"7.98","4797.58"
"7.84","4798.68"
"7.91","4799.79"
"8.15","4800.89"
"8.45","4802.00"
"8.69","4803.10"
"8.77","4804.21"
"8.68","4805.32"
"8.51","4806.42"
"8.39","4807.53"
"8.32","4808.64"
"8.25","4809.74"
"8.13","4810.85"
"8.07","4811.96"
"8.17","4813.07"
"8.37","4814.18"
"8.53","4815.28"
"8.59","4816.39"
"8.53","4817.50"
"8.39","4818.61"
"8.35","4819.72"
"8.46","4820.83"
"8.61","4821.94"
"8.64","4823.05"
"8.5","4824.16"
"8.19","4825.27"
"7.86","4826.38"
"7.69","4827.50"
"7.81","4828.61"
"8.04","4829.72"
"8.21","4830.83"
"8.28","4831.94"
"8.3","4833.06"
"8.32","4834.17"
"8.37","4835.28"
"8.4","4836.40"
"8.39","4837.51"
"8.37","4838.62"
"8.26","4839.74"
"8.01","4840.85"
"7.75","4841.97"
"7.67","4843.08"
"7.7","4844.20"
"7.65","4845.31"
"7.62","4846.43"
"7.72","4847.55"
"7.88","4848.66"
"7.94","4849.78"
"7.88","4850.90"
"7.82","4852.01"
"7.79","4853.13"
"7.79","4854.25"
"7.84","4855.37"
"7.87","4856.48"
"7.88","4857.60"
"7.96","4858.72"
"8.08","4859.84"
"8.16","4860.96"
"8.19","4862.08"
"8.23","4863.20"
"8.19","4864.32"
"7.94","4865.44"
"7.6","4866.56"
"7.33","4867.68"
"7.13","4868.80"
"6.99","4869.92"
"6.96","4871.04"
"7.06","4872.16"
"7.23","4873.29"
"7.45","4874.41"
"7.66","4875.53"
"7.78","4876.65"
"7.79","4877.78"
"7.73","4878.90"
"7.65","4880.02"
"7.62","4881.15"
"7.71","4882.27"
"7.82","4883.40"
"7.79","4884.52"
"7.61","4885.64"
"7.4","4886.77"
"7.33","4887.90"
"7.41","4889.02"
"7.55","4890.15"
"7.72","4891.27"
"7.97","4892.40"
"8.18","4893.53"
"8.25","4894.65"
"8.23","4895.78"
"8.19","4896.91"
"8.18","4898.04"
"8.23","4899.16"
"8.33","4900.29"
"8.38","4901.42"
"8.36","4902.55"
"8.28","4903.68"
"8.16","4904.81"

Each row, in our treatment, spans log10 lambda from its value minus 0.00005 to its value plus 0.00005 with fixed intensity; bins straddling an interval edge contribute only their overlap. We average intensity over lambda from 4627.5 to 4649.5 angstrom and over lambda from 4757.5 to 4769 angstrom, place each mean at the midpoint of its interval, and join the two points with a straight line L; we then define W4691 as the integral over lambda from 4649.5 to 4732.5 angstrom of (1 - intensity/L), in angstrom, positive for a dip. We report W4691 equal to 4.6 angstrom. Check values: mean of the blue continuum 8.15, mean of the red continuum 7.82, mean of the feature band 7.57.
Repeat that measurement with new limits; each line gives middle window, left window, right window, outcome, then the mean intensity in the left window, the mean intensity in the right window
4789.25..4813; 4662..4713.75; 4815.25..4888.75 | -1.7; 7.49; 7.91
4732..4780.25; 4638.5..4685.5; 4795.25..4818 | 1.2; 7.64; 8.33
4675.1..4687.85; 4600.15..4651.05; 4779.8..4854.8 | 0.9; 8.15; 8.24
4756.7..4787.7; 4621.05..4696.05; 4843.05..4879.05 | -1.1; 7.74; 7.71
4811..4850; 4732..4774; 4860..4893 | -2.3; 7.87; 7.63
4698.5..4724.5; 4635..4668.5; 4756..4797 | 1.1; 7.78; 8.12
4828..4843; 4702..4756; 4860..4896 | -0.9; 7.81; 7.68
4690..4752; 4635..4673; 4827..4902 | 0.7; 7.74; 7.85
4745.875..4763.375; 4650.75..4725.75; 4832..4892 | -0.8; 7.55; 7.78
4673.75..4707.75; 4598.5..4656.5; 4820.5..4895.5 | 2.5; 8.08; 7.86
